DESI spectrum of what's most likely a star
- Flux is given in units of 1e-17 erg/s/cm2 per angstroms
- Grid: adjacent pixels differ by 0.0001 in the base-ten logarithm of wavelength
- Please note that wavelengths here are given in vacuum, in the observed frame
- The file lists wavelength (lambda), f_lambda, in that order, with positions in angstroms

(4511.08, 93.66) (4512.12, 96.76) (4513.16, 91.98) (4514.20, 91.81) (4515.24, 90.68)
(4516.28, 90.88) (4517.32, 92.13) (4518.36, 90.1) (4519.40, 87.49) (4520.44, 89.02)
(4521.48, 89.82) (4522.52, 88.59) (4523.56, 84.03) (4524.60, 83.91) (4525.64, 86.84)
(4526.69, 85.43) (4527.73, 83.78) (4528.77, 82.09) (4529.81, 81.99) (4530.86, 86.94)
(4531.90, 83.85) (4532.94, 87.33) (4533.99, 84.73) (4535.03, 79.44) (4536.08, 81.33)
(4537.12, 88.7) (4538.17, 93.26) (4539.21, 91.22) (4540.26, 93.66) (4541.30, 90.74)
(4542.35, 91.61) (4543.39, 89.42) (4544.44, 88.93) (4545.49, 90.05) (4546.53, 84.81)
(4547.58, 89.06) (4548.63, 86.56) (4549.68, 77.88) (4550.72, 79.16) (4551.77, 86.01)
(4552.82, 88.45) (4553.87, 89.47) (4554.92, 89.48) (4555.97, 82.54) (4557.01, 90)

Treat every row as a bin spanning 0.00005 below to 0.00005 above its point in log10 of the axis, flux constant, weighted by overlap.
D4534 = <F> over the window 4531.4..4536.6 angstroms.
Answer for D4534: 83.3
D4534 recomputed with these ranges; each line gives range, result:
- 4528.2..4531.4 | 83.7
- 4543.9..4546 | 89.2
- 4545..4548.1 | 88.1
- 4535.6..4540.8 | 89.8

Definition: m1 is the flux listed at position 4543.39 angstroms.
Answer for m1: 89.42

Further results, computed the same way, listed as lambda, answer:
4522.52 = 88.59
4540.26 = 93.66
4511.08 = 93.66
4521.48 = 89.82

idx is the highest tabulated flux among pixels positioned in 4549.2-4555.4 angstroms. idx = 89.48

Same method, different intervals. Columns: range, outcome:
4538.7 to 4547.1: 93.66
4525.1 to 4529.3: 86.84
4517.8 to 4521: 90.1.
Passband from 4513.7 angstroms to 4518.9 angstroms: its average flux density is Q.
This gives 91.1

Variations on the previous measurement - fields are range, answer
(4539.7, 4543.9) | 91.4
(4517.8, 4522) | 89.2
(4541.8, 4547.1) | 88.9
